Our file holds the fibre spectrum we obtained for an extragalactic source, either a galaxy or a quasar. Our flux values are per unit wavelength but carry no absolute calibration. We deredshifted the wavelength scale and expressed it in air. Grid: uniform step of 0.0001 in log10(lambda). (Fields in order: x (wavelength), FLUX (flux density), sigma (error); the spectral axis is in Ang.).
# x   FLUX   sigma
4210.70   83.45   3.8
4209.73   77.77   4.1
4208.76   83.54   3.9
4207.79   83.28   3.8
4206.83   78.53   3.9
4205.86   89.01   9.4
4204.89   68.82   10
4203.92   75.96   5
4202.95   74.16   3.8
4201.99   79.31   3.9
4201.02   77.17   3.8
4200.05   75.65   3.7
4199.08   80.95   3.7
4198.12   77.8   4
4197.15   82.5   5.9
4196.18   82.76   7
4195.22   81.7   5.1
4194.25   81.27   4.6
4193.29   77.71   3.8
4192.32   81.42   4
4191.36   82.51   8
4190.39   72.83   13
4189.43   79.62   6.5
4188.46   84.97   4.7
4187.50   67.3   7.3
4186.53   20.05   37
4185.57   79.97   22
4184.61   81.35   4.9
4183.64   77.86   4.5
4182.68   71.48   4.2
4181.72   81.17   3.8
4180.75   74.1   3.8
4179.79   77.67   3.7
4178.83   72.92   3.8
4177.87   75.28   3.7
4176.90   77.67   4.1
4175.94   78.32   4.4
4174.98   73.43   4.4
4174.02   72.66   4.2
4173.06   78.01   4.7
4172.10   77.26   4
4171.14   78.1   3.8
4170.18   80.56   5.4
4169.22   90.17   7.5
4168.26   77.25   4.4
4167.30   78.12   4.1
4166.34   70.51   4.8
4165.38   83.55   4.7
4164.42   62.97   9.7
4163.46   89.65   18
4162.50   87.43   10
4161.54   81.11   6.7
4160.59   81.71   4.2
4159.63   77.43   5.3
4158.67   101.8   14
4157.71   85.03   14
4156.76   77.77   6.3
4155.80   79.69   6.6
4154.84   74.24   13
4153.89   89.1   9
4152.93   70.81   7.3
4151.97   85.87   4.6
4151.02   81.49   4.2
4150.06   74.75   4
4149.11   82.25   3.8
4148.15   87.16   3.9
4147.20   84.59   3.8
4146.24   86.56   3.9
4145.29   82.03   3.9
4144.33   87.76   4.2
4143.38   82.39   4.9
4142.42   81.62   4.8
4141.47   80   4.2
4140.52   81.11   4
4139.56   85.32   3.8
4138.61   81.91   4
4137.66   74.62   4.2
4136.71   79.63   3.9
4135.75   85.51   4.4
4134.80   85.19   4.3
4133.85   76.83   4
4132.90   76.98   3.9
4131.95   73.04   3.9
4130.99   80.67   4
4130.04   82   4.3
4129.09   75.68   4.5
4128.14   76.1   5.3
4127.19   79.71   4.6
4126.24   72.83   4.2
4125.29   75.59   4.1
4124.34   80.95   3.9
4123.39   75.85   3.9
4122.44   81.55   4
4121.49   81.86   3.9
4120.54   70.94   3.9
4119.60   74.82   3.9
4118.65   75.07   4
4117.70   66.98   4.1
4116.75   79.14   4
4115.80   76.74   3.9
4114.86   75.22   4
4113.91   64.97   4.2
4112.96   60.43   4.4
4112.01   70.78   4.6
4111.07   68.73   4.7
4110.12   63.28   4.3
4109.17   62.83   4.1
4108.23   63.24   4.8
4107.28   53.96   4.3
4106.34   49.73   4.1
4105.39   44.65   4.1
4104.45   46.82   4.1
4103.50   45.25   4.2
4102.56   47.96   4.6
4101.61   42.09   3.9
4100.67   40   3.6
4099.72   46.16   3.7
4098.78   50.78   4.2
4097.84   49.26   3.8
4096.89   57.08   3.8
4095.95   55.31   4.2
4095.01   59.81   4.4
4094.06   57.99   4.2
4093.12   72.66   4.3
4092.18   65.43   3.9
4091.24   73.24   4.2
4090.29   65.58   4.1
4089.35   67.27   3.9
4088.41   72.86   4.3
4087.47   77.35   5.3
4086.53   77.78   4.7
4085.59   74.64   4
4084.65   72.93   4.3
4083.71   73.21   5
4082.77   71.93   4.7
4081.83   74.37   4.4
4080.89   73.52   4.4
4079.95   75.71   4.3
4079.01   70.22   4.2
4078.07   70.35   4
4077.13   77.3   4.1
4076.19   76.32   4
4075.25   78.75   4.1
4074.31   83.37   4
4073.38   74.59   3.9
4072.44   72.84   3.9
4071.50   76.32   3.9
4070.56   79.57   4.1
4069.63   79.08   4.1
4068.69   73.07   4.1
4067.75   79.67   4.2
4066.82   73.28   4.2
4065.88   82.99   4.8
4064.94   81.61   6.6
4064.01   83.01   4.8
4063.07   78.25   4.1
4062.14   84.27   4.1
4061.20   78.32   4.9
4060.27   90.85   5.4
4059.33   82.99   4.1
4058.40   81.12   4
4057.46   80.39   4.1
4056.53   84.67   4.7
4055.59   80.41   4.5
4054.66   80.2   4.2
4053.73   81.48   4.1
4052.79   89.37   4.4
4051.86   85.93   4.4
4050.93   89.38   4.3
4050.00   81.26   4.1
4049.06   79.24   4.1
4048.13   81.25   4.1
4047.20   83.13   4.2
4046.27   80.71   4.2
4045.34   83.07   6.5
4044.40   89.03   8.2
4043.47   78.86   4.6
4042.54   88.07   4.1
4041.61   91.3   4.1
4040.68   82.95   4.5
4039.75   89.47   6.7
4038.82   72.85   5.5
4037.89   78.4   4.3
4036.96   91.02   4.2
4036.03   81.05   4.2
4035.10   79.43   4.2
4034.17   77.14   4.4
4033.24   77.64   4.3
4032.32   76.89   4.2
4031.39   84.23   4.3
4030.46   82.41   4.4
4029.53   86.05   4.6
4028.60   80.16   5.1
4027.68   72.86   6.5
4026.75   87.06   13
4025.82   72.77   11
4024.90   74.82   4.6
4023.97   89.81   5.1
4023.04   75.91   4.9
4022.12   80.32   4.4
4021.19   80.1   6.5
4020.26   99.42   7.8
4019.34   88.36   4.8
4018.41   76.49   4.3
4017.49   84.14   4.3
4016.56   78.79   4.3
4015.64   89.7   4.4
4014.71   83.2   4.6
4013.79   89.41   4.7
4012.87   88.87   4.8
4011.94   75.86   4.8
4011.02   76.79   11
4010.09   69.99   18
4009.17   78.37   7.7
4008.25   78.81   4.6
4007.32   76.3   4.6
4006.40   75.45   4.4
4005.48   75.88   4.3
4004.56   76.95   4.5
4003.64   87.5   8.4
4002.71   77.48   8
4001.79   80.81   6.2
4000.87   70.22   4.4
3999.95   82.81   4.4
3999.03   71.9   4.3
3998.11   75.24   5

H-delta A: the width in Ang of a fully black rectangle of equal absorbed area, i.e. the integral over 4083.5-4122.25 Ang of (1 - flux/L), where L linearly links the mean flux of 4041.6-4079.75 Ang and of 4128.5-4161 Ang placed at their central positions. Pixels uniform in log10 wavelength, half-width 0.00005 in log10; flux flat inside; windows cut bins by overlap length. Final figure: 8.5 Ang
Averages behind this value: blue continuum 80.7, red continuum 81.5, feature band 63.4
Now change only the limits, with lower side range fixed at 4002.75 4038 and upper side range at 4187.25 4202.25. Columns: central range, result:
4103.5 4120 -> 3.3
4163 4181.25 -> 0.5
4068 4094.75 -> 2.3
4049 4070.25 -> -0.3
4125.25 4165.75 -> -0.6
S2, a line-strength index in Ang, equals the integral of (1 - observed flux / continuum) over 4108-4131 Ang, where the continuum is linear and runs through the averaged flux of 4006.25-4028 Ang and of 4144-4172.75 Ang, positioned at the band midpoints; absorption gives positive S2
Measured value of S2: 2.3 Ang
